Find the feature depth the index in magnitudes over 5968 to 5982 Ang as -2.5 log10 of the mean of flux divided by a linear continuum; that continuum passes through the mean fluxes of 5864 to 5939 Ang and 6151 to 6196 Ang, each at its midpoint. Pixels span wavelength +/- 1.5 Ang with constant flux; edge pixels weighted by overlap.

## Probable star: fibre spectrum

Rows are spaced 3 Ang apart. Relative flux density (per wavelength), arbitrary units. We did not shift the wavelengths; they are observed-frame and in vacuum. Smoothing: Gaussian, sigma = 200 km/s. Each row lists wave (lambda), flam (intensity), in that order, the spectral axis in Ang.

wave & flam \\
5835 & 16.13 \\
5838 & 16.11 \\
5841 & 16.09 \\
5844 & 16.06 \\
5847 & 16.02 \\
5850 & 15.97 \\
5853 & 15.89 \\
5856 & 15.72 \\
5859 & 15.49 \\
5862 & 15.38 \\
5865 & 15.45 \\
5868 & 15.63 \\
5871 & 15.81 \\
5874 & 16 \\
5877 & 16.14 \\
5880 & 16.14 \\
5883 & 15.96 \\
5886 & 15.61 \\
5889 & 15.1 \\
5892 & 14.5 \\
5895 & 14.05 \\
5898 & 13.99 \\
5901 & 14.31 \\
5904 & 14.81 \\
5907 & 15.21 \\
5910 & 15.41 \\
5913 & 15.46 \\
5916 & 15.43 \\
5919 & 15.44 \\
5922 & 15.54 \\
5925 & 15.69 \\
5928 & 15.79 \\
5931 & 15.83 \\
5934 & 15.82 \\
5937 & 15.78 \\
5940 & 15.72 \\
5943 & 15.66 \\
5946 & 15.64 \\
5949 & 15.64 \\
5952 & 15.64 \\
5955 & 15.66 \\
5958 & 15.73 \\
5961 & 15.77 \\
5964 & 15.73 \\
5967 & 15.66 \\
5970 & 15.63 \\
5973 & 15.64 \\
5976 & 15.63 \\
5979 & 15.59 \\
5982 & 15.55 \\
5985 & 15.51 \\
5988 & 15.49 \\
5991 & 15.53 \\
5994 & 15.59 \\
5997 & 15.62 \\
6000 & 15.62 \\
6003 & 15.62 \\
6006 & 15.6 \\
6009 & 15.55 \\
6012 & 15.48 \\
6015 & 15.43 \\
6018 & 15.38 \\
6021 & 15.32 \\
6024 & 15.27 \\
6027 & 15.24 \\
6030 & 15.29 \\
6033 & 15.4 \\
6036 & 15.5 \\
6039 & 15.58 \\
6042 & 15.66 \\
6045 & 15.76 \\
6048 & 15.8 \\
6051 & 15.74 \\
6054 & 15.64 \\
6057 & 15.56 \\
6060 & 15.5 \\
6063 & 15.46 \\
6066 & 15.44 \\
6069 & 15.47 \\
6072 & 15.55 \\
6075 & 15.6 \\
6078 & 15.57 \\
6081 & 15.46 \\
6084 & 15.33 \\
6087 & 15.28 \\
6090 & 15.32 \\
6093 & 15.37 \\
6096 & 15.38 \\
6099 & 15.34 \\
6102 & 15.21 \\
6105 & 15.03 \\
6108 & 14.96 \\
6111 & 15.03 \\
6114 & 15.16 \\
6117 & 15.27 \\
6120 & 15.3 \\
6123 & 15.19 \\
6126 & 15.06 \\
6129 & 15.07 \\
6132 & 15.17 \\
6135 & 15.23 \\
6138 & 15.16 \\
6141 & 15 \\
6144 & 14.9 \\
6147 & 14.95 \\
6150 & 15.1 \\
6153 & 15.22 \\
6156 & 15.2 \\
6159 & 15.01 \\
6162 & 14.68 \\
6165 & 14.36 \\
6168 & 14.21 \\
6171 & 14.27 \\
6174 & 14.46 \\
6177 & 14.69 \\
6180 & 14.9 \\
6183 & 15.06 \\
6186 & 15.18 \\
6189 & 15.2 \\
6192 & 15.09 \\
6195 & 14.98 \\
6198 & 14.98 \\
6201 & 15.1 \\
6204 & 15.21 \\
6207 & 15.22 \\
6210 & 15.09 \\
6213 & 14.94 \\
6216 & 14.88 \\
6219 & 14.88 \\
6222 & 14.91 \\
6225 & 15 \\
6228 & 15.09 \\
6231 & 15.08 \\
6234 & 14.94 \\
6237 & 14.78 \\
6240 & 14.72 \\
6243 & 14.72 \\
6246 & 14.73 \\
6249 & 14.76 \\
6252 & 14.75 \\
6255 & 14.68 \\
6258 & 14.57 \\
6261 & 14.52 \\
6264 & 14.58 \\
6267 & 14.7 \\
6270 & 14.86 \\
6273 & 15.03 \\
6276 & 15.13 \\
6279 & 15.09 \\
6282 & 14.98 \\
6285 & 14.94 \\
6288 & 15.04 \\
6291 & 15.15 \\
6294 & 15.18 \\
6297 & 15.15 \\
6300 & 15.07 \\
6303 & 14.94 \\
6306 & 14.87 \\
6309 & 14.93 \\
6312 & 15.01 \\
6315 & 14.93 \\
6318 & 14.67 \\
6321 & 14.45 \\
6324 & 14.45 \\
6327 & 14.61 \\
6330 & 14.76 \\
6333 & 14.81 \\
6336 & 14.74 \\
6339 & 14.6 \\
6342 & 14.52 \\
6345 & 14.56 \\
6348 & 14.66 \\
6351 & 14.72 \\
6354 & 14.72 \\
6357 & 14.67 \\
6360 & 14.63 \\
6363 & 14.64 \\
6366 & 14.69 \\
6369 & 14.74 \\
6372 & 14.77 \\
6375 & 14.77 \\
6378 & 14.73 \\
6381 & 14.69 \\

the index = -0.03 mag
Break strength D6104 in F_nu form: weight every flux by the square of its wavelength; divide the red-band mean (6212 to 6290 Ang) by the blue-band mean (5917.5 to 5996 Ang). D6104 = 1.05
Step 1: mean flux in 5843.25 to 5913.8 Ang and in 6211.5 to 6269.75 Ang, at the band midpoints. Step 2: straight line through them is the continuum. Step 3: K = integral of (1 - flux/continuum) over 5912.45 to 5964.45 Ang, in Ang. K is -1.2 Ang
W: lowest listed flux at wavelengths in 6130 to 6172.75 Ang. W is 14.21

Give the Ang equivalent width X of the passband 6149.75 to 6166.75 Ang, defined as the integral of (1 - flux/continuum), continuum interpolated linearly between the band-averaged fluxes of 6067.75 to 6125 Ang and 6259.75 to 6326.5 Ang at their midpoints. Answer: 0.3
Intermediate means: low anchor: 15.3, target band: 14.9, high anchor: 14.9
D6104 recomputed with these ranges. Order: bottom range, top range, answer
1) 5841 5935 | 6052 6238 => 1.06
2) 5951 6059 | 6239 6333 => 1.04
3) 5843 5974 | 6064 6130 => 1.05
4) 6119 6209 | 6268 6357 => 1.04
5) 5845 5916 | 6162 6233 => 1.07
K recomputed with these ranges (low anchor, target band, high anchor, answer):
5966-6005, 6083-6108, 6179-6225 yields 0.1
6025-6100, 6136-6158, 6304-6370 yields 0.2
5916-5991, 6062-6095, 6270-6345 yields -0.1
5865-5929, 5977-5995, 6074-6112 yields -0.3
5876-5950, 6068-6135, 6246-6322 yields -0.7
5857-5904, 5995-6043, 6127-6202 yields -1.1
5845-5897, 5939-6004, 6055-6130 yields -0.7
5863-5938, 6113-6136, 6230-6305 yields -0.2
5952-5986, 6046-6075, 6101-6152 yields -0.5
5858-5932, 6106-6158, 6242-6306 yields -0.2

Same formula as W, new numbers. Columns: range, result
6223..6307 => 14.52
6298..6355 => 14.45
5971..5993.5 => 15.49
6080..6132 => 14.96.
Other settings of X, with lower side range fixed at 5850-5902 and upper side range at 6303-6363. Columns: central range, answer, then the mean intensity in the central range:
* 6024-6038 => -0.2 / 15.4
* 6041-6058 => -0.6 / 15.7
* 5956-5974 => -0.5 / 15.7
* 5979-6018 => -0.9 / 15.5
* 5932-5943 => -0.3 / 15.8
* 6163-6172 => 0.4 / 14.3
